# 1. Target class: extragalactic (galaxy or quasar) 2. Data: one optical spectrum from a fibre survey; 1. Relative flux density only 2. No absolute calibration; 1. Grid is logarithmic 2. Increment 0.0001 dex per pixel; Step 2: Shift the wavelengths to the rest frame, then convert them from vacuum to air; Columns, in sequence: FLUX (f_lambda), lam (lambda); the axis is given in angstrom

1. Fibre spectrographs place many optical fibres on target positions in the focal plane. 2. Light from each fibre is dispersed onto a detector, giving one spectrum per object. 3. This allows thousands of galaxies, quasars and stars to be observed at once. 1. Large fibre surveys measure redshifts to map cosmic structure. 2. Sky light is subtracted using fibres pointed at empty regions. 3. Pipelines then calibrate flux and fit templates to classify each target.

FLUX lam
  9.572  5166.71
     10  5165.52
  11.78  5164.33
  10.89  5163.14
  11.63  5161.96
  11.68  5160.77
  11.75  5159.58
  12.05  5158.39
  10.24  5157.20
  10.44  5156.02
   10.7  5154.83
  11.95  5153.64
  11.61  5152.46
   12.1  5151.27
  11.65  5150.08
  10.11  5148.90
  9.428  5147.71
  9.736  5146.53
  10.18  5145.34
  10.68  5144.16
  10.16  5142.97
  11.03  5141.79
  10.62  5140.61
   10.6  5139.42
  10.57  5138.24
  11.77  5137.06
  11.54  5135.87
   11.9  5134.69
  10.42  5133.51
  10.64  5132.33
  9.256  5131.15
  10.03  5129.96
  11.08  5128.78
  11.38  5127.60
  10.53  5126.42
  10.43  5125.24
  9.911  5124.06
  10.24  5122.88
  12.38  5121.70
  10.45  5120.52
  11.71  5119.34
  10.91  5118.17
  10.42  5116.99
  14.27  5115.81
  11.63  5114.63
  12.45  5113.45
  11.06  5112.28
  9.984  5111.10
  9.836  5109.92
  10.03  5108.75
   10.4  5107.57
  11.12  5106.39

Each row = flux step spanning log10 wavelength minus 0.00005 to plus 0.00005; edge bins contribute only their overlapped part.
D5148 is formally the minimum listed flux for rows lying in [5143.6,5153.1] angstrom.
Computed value 9.428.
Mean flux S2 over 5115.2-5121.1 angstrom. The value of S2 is 11.6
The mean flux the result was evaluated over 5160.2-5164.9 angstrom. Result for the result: 11.5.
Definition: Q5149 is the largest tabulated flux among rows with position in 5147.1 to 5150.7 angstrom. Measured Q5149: 11.65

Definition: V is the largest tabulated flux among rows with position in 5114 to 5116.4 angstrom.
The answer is 14.27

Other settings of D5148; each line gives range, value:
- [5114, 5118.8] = 10.42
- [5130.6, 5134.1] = 9.256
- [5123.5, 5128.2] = 9.911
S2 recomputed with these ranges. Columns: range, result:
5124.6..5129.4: 10.8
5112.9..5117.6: 12.2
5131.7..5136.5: 11.1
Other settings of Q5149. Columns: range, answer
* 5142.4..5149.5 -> 10.68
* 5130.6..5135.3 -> 11.9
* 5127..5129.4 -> 11.38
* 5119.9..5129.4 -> 12.38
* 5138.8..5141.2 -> 10.62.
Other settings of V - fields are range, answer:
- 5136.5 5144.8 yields 11.77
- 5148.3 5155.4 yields 12.1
